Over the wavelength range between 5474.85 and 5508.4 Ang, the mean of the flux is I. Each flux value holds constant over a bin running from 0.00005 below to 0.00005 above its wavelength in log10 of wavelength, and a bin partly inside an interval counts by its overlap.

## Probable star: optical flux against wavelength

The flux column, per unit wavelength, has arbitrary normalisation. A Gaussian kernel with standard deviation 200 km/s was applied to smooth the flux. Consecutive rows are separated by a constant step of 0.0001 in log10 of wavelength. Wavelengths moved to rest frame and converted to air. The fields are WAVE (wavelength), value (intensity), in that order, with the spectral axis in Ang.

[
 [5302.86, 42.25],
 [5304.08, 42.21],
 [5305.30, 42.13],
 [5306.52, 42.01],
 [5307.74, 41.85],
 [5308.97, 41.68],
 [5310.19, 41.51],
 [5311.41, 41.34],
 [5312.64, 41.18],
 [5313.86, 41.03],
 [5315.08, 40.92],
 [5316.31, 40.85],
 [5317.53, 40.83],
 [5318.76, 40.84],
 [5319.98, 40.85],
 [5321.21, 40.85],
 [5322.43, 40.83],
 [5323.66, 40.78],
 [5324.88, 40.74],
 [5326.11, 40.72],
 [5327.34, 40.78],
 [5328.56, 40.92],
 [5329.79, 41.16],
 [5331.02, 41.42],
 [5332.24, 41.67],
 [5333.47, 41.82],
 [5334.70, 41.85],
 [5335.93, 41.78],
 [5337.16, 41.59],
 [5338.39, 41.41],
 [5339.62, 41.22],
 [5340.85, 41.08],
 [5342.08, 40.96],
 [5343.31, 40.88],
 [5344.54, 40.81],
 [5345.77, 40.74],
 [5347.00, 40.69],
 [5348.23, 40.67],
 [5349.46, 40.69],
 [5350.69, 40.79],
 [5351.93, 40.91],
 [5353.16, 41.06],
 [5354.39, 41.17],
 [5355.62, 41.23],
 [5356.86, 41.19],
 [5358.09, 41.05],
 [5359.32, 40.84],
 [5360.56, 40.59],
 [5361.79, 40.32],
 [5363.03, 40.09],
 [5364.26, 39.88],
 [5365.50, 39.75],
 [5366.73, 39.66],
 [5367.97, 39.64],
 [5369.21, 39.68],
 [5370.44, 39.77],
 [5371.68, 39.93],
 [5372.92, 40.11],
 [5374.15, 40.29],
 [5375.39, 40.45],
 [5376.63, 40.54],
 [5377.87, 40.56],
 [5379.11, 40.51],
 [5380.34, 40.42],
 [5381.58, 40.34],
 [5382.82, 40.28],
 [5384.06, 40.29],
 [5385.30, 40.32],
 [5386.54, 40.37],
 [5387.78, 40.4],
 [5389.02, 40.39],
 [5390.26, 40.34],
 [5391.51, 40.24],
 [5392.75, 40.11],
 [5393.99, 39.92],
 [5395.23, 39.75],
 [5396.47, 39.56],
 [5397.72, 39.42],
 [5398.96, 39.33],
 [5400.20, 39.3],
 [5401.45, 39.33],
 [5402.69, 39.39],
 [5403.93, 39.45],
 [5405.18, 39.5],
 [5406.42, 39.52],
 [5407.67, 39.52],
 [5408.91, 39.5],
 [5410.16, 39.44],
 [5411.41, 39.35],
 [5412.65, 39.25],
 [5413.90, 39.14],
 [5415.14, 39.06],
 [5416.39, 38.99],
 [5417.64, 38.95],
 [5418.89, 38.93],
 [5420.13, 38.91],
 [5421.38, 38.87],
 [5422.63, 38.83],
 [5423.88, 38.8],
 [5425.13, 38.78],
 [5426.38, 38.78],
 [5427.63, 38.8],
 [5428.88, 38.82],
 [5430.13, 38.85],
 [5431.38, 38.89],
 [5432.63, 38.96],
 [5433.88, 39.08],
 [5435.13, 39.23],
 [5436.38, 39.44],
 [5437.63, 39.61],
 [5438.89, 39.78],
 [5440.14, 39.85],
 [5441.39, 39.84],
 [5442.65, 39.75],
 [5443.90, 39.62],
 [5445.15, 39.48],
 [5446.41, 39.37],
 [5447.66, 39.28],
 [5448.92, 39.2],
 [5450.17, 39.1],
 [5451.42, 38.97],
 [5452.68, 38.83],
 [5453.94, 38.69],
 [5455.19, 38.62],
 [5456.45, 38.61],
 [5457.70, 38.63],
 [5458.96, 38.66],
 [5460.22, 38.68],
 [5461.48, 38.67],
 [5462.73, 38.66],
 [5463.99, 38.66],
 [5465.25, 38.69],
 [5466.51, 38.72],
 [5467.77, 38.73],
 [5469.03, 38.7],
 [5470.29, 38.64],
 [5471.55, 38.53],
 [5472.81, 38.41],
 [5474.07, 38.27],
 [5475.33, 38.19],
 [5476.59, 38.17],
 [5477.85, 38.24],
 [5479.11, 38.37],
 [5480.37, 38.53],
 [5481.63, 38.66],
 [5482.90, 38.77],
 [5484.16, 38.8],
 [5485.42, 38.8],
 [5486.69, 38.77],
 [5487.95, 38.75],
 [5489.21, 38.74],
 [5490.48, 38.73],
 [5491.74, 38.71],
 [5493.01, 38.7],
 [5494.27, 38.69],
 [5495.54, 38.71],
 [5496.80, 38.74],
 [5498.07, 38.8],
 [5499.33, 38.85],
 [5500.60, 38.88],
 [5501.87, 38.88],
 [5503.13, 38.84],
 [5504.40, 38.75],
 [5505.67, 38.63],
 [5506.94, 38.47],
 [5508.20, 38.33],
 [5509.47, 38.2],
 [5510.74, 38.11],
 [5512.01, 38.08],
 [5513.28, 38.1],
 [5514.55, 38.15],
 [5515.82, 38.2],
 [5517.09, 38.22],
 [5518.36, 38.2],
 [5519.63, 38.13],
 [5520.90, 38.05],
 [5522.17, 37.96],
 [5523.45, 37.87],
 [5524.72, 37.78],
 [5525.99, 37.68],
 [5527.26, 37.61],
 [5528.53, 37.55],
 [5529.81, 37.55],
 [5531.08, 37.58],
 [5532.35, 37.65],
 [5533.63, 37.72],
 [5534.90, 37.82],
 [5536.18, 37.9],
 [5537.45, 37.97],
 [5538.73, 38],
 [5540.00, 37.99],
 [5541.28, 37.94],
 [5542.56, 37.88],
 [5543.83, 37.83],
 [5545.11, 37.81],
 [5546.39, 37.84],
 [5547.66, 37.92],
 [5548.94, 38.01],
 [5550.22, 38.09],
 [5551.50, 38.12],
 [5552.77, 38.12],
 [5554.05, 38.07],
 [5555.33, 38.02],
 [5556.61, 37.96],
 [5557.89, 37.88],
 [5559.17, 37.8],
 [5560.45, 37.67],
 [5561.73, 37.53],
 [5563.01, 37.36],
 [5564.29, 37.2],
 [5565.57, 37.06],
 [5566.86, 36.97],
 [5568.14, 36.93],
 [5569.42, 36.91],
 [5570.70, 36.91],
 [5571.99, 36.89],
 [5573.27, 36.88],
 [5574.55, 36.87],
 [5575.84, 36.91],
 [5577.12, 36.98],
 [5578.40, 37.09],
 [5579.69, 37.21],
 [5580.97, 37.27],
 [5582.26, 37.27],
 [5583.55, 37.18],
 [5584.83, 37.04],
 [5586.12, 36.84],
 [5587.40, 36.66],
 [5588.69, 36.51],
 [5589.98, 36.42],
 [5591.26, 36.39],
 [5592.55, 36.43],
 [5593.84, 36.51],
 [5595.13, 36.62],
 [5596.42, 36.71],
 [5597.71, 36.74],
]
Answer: 38.7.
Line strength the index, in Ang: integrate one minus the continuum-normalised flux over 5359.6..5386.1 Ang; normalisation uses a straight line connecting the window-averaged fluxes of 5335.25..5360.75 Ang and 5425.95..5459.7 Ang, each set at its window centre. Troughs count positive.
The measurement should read 0.23 Ang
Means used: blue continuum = 41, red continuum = 39.1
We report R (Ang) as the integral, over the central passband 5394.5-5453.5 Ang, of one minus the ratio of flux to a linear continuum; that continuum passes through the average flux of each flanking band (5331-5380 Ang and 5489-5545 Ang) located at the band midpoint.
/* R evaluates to 0.61 Ang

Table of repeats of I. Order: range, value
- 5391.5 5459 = 39.2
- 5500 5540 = 38.1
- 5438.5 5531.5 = 38.6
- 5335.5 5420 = 40.2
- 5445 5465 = 38.9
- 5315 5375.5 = 40.8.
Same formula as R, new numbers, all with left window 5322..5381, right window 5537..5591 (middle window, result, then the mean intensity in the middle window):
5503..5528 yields 0.0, 38.2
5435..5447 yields -0.1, 39.6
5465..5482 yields 0.2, 38.5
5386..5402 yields 0.1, 39.9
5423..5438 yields 0.2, 39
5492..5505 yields -0.1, 38.8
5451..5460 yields 0.1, 38.7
